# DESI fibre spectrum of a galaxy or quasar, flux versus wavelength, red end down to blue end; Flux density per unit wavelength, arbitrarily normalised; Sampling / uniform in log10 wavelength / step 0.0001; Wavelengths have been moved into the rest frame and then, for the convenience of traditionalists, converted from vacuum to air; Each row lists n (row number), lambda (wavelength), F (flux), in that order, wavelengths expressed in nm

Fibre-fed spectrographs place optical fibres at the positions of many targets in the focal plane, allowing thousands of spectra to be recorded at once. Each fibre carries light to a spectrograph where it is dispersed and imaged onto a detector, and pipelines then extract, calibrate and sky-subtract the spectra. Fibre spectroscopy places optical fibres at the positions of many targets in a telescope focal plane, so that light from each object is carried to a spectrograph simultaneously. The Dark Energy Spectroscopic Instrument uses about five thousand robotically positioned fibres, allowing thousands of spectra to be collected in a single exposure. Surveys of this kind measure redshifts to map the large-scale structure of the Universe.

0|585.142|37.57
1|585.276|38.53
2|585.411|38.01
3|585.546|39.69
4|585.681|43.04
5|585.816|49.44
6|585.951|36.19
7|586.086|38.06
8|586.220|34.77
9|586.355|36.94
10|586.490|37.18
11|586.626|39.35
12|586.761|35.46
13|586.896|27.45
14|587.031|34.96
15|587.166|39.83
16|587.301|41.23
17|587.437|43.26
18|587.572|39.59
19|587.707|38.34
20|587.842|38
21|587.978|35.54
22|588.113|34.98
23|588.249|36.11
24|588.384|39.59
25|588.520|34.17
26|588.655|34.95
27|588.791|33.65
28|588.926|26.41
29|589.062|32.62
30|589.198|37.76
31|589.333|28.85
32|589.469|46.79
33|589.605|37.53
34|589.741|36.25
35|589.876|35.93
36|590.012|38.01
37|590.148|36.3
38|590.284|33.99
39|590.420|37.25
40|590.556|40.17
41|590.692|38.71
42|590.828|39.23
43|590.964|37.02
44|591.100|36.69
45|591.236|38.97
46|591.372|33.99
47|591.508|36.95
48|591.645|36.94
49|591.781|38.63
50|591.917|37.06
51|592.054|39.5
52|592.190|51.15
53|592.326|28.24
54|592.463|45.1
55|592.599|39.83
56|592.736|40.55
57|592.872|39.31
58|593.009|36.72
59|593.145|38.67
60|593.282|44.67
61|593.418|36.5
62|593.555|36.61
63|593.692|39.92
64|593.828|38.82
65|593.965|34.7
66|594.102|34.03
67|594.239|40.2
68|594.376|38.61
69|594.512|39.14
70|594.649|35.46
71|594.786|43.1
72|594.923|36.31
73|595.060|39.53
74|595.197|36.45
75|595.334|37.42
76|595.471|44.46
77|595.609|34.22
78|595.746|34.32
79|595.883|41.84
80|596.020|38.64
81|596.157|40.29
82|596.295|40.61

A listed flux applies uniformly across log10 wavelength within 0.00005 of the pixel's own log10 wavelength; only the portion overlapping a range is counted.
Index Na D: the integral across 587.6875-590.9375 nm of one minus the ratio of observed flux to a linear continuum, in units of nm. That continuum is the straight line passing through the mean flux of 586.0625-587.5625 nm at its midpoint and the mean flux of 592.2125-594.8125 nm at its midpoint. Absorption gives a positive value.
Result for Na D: 0.12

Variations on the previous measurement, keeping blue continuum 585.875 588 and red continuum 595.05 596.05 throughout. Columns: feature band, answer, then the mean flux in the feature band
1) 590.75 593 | -0.05 nm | 38.6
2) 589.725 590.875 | 0.01 nm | 37.3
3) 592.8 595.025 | -0.01 nm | 38.3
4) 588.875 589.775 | 0.06 nm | 35.3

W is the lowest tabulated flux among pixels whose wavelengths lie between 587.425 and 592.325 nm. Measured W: 26.41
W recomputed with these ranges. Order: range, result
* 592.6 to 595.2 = 34.03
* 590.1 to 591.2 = 33.99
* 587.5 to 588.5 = 34.98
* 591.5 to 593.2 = 28.24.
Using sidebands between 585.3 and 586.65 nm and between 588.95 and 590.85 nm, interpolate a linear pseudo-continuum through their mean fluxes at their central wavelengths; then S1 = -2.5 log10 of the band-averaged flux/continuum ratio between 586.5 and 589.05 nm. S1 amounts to 0.06 mag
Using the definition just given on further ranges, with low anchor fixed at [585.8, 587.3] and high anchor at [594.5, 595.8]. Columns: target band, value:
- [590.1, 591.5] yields 0.01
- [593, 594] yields -0.02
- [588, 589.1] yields 0.09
